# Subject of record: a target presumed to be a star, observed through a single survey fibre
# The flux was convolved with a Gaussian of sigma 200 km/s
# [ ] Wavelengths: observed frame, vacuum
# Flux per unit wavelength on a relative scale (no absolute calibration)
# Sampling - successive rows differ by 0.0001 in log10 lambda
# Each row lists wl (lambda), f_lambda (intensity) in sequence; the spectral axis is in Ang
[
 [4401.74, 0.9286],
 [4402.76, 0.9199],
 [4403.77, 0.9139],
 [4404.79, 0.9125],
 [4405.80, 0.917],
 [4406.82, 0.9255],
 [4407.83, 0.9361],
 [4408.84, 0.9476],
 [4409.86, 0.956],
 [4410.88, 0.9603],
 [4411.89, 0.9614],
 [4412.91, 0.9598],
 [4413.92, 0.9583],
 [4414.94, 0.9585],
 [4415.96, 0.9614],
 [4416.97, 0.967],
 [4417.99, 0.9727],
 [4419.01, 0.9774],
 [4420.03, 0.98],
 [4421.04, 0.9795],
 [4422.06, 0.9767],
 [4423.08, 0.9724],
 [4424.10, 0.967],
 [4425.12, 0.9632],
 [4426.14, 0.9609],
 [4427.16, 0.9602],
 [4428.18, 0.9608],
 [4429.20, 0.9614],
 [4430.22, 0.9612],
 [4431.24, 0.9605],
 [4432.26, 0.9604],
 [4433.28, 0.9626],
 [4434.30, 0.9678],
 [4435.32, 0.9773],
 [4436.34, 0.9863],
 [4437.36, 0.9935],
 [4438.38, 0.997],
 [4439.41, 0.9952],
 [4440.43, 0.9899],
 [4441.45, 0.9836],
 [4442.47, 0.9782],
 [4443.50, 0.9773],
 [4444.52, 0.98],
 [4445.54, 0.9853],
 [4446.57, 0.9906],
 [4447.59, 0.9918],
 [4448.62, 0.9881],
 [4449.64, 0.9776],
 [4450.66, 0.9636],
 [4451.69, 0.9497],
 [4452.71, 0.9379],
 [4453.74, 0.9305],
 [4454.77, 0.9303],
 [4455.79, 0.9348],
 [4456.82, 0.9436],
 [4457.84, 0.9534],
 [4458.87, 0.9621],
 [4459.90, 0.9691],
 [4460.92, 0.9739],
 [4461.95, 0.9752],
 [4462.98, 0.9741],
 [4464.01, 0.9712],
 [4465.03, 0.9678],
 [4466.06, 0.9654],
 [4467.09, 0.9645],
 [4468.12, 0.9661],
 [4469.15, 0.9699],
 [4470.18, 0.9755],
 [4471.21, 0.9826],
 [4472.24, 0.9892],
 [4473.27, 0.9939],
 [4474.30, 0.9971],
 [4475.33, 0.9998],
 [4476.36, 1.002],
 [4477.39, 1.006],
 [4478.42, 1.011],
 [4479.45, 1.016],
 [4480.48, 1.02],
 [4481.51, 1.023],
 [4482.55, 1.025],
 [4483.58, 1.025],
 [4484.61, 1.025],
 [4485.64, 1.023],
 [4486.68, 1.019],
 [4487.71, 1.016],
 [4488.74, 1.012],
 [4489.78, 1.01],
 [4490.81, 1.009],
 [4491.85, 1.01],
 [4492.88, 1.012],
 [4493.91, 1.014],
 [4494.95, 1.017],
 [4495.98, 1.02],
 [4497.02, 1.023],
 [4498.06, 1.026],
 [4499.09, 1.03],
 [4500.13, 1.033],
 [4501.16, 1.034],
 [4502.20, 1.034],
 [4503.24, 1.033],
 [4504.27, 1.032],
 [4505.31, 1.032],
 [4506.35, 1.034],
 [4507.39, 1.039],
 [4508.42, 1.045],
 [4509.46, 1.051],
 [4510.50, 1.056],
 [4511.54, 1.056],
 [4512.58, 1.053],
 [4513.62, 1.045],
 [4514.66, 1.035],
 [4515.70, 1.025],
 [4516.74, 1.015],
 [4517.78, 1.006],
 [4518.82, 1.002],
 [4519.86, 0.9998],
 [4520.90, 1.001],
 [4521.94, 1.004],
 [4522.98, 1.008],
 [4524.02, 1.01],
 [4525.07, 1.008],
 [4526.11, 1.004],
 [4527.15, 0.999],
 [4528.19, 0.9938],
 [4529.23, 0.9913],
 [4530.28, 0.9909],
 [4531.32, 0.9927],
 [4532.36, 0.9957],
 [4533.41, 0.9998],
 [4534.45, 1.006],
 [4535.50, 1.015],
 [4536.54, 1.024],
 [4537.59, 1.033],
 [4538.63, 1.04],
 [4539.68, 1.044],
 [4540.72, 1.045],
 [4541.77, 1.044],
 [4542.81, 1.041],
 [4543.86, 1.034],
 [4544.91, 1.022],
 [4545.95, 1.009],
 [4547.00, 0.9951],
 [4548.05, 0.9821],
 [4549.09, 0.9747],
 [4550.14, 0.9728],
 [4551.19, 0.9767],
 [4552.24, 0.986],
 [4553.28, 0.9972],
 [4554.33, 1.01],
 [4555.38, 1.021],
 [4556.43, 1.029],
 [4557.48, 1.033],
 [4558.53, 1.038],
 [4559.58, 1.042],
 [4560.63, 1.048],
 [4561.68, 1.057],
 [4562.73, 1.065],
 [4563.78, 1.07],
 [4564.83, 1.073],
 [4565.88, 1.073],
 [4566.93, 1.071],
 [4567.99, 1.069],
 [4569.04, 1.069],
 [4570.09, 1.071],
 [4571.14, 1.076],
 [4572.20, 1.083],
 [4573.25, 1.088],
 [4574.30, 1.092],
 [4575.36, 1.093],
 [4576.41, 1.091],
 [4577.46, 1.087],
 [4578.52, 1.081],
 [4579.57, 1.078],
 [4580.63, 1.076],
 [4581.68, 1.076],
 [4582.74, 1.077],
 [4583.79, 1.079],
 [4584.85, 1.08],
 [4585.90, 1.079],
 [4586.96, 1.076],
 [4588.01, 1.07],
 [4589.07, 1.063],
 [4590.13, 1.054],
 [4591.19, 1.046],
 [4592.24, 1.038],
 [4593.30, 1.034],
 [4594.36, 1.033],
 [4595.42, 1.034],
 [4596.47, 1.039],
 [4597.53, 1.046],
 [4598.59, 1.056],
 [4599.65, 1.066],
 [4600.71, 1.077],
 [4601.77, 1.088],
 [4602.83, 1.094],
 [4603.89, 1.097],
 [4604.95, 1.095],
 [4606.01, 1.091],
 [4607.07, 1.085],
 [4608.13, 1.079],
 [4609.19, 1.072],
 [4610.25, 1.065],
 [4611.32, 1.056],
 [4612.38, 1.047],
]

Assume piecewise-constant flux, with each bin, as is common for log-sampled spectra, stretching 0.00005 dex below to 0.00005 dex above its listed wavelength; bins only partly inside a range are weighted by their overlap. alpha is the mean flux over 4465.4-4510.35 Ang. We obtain 1.01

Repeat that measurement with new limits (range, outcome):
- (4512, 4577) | 1.03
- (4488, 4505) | 1.02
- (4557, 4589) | 1.07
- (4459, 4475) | 0.976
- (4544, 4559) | 1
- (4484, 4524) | 1.02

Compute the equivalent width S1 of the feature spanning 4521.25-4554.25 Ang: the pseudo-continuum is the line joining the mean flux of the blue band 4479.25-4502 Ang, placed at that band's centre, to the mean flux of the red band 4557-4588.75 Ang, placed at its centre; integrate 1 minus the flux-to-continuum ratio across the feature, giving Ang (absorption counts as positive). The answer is 1.33 Ang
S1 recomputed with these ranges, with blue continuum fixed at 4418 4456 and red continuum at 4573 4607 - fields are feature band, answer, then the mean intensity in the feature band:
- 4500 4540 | 0.2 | 1.02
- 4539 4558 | 0.6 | 1.01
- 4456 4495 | 0.1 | 0.994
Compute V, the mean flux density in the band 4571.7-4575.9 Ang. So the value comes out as 1.09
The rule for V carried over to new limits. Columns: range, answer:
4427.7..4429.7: 0.961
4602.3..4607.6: 1.09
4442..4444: 0.974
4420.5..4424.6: 0.975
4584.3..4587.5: 1.08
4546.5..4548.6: 0.99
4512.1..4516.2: 1.04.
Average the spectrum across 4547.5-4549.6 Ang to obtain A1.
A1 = 0.981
